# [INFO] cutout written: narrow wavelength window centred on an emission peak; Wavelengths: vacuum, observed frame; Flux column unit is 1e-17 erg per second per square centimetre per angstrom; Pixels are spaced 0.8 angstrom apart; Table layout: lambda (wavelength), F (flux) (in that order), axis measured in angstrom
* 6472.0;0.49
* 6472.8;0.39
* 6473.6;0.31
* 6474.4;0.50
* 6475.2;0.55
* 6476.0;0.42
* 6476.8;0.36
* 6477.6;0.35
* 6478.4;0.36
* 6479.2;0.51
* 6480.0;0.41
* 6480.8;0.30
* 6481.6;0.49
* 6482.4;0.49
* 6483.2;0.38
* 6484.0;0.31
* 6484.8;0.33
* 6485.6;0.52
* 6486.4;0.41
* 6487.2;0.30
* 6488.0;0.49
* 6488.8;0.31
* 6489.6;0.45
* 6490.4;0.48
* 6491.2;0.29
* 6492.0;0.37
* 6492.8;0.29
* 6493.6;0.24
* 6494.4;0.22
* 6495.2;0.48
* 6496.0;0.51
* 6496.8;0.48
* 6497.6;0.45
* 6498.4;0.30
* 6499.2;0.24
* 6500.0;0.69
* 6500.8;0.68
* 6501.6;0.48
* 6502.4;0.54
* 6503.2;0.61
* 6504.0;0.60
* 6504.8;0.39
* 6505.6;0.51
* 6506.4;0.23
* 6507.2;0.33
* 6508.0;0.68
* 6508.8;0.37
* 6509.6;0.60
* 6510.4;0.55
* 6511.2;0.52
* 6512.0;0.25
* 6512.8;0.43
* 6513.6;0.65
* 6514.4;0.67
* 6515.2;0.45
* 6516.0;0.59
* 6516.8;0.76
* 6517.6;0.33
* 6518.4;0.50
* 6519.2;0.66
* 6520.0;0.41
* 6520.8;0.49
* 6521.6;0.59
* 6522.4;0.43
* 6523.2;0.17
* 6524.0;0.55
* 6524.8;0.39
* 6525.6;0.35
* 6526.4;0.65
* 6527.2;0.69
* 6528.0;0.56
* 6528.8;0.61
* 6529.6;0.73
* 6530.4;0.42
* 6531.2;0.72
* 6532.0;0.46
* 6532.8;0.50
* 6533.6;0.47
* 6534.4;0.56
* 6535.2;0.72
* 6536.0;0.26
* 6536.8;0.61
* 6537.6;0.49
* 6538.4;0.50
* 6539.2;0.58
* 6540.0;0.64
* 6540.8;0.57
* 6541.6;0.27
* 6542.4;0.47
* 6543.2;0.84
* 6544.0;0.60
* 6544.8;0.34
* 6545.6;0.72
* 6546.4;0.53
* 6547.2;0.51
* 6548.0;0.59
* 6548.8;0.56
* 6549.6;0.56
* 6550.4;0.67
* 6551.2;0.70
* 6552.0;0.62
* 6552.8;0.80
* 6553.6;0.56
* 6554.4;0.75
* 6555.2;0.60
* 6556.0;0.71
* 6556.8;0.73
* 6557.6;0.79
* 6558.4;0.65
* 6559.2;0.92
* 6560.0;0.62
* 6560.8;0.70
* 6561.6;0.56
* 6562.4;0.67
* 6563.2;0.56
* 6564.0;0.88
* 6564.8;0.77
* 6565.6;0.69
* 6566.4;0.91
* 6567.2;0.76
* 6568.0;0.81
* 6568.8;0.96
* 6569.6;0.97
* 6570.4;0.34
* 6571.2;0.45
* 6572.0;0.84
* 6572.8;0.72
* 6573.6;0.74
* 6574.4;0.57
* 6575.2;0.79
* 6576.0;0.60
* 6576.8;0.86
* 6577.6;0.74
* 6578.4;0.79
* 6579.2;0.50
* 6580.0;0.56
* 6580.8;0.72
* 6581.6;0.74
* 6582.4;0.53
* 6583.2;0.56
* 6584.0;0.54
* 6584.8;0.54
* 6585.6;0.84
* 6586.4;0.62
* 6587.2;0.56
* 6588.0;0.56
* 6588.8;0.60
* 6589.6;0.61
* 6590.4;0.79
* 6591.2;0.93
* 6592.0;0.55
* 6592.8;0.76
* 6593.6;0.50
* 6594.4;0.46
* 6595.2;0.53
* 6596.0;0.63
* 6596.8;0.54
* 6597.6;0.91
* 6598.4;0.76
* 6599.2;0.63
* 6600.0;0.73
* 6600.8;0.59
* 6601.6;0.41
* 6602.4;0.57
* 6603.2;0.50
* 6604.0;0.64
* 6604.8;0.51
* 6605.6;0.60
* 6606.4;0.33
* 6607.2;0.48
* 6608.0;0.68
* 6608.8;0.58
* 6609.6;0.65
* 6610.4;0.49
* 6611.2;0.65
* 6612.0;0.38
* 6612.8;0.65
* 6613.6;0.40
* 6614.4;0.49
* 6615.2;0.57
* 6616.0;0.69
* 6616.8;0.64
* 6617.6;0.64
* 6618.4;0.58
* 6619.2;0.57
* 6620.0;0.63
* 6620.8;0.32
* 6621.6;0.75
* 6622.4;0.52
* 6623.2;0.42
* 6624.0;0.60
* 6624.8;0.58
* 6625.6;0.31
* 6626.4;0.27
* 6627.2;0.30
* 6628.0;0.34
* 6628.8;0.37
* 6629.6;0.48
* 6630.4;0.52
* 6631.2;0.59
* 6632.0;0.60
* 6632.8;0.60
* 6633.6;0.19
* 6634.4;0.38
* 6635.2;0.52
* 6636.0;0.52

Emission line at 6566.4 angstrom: C III]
